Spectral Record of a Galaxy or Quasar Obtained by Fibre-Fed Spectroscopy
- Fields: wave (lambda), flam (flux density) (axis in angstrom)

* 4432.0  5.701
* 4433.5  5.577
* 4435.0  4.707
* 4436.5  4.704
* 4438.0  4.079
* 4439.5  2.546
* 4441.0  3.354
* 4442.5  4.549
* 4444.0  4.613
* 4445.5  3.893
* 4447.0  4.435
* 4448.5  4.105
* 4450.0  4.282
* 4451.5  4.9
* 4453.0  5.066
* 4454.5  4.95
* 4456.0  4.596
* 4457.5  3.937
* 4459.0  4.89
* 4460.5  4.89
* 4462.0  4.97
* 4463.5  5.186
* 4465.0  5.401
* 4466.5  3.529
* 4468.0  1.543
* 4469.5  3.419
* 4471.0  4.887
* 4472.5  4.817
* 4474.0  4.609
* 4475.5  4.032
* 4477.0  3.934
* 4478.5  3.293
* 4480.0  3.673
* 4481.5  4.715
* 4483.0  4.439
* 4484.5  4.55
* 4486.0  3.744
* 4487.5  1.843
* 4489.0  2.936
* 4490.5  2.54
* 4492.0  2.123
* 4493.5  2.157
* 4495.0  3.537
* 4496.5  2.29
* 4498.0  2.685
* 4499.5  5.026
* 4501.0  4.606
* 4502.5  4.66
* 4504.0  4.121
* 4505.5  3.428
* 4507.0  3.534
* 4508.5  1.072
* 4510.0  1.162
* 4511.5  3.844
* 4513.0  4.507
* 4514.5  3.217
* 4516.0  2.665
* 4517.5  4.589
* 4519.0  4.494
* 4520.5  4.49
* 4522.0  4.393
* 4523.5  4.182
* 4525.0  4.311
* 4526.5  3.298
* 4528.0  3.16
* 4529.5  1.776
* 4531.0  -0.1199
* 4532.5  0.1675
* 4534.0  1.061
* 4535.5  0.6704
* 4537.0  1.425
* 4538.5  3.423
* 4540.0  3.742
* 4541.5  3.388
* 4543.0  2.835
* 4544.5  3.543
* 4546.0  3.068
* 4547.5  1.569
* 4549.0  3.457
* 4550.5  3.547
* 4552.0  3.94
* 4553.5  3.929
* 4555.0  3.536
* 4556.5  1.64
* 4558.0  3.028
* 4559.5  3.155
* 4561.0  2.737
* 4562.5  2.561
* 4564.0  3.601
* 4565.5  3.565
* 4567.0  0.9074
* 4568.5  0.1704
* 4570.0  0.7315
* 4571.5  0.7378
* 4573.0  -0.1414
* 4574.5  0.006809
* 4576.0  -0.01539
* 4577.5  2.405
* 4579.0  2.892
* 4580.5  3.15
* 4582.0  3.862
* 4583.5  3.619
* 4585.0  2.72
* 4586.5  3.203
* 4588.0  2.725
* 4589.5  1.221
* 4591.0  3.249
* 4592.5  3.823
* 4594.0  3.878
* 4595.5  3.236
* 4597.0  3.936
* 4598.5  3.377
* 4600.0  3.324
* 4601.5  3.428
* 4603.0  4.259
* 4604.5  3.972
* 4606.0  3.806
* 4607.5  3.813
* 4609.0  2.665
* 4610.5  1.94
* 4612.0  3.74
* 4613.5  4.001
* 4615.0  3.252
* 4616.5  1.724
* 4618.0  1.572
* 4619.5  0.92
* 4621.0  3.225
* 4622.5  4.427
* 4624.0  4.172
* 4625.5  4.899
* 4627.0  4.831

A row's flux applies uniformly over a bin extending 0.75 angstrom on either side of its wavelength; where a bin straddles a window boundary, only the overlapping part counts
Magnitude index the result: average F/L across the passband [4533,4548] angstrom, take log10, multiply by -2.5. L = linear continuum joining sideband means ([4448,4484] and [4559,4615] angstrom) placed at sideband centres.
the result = 0.332 mag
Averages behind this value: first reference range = 4.34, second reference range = 2.72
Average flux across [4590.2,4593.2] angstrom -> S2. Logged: 3.49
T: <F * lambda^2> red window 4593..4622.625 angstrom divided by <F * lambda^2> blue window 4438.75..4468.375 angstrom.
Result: 0.79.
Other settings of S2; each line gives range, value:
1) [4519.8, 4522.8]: 4.44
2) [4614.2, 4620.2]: 1.89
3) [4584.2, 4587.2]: 2.97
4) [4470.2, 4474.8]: 4.75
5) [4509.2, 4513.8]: 3.15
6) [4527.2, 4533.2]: 1.27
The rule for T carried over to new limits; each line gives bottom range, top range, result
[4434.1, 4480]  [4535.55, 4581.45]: 0.59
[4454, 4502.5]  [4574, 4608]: 0.83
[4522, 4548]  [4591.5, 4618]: 1.39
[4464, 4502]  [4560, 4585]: 0.56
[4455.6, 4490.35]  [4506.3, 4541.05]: 0.72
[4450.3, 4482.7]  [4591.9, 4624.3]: 0.80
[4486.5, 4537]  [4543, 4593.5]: 0.87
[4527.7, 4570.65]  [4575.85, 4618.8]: 1.31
